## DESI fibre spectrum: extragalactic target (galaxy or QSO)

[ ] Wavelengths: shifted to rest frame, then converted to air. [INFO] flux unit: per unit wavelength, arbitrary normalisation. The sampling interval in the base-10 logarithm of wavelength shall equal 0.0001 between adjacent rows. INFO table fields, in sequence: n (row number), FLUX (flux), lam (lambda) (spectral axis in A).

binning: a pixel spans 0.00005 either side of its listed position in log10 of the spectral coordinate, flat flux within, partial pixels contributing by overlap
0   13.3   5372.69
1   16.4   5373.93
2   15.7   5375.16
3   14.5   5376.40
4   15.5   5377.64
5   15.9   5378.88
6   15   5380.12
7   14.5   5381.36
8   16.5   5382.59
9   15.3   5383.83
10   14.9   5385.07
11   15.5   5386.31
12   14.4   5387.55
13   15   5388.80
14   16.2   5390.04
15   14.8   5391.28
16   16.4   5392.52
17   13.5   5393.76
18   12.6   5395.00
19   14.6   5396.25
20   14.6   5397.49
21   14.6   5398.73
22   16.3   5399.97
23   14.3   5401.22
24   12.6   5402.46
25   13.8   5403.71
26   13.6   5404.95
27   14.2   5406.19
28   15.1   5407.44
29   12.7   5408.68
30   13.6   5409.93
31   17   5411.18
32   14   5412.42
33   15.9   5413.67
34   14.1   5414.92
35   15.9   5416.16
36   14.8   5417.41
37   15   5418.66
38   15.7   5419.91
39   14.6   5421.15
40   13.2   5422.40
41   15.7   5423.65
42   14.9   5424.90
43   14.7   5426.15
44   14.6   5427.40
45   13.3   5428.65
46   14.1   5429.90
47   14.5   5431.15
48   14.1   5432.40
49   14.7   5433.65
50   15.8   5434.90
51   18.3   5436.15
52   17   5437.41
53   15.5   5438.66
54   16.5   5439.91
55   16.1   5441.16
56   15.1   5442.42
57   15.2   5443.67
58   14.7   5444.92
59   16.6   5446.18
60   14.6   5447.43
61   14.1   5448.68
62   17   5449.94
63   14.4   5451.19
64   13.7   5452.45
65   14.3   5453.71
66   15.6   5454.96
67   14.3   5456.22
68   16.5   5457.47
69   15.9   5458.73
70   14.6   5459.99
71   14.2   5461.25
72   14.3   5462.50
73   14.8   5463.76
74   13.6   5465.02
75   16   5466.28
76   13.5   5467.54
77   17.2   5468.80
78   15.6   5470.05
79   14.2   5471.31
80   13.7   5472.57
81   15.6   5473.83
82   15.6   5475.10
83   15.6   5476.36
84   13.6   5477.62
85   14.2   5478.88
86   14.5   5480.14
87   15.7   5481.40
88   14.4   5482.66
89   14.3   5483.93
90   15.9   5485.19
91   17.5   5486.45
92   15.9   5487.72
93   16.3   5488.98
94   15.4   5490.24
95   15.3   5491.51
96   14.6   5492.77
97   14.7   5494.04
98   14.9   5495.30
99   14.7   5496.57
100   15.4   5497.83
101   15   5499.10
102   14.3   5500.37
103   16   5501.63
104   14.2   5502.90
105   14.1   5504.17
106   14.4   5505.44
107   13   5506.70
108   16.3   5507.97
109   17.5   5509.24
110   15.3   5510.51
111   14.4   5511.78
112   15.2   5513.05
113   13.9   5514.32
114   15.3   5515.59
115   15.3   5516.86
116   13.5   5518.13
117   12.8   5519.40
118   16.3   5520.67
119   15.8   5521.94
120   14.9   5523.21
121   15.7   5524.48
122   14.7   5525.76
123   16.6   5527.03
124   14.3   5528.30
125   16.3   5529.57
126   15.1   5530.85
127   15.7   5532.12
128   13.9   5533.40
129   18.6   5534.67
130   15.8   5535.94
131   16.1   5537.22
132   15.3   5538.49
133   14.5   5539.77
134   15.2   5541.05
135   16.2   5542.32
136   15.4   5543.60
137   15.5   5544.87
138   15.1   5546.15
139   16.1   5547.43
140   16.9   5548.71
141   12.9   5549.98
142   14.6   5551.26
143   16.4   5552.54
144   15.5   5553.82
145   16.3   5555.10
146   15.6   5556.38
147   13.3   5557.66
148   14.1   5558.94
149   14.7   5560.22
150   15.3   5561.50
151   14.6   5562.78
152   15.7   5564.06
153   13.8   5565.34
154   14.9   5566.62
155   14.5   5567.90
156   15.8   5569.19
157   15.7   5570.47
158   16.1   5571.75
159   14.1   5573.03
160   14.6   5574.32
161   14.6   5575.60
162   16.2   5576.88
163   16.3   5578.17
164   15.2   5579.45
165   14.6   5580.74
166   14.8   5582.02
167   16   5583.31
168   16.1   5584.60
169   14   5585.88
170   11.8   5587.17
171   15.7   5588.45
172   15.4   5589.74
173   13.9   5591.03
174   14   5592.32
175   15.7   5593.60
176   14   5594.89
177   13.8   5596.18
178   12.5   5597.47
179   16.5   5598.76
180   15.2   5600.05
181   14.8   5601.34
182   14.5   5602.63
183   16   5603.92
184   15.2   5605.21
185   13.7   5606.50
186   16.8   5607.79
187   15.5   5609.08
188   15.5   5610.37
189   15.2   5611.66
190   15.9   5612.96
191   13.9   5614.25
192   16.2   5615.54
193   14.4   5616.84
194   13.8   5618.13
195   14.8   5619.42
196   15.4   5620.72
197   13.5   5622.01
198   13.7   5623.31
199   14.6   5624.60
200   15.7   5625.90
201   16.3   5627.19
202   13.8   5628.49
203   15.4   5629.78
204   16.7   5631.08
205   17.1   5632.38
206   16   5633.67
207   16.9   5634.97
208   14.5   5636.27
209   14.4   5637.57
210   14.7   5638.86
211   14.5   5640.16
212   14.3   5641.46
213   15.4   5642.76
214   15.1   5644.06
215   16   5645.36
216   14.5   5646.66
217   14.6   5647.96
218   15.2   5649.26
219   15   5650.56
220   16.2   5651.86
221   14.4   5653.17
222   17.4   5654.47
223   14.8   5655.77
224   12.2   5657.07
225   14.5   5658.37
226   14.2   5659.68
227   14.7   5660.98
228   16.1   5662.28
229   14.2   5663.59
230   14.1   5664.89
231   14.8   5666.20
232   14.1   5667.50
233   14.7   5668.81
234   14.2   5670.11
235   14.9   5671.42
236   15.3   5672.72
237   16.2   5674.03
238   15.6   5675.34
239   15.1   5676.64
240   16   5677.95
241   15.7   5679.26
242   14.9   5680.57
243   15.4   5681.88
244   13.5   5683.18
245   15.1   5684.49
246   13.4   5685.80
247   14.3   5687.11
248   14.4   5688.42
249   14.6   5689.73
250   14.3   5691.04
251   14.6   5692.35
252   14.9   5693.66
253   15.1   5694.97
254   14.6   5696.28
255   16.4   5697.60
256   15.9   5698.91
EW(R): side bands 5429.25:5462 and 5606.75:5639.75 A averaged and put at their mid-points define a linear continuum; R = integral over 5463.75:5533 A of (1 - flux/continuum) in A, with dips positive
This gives 0.89 A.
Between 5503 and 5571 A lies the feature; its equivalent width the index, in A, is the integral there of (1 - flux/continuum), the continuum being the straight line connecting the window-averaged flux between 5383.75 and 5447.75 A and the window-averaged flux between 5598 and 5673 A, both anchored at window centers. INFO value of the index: -0.93 A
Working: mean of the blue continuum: 14.9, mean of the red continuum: 15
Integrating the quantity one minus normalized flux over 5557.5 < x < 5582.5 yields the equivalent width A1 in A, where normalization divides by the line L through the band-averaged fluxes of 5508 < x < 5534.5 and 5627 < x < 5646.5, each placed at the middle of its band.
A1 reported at 0.5 A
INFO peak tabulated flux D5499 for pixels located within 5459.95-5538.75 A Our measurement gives 18.6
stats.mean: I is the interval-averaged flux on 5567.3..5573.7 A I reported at 15.2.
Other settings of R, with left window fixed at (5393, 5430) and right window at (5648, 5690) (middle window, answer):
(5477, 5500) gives -0.85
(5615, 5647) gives -0.69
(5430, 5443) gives -1.07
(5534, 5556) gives -1.50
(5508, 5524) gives -0.49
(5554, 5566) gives -0.13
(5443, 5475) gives -0.97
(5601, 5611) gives -0.34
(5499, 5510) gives -0.28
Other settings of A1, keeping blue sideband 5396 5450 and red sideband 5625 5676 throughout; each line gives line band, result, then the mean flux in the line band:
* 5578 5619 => 0.5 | 14.9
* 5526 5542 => -0.6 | 15.6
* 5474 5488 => -0.2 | 15.2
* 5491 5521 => 0.3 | 14.8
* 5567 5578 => -0.2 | 15.2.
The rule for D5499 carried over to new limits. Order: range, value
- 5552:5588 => 16.4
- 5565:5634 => 17.1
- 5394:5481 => 18.3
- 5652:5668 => 17.4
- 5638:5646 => 16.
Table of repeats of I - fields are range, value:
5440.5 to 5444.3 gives 15.5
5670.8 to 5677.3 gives 15.4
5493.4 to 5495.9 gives 14.8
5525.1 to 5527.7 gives 15.6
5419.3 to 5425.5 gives 14.8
